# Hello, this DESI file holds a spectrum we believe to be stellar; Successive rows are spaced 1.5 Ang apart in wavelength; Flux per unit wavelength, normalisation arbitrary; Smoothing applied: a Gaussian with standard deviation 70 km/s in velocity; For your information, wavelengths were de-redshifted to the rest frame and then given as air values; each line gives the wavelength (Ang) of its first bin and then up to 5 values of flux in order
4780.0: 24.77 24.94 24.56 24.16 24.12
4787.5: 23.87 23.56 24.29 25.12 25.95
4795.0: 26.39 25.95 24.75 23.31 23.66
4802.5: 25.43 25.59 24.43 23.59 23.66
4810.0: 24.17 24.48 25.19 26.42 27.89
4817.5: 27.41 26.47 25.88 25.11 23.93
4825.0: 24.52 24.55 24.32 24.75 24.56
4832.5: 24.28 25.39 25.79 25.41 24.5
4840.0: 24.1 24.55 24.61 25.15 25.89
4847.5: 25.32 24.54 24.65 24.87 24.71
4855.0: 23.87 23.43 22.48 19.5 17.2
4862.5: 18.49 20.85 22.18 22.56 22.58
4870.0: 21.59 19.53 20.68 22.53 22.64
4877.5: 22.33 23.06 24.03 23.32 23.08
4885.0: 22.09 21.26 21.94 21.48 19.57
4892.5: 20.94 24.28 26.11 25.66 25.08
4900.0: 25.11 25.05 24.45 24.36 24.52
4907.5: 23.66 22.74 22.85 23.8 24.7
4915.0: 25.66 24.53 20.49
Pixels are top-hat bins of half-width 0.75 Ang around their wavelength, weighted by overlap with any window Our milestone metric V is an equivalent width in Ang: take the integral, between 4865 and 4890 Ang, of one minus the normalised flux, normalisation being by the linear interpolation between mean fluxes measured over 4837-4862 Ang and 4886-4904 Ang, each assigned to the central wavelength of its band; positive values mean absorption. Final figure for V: 1.46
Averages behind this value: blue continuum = 23.7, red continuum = 23.5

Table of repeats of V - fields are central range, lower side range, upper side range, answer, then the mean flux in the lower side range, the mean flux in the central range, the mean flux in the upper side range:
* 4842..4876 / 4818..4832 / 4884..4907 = 2.3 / 24.9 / 22.6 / 23.5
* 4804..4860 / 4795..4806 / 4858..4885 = -3.2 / 24.9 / 24.7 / 21.6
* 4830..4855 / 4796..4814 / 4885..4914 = -0.8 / 24.5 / 24.9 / 23.5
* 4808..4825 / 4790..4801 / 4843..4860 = -0.6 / 25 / 25.5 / 24.1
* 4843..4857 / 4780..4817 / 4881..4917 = -0.3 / 24.8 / 24.7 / 23.6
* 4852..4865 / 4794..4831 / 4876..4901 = 1.3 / 25.1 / 21.5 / 23.1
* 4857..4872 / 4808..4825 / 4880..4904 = 2.1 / 25.5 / 20.8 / 23.3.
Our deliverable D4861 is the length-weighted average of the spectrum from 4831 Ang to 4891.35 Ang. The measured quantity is 22.9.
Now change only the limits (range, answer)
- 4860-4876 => 20.9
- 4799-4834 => 25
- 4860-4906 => 22.5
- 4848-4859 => 24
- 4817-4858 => 24.8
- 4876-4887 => 22.8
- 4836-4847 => 24.9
